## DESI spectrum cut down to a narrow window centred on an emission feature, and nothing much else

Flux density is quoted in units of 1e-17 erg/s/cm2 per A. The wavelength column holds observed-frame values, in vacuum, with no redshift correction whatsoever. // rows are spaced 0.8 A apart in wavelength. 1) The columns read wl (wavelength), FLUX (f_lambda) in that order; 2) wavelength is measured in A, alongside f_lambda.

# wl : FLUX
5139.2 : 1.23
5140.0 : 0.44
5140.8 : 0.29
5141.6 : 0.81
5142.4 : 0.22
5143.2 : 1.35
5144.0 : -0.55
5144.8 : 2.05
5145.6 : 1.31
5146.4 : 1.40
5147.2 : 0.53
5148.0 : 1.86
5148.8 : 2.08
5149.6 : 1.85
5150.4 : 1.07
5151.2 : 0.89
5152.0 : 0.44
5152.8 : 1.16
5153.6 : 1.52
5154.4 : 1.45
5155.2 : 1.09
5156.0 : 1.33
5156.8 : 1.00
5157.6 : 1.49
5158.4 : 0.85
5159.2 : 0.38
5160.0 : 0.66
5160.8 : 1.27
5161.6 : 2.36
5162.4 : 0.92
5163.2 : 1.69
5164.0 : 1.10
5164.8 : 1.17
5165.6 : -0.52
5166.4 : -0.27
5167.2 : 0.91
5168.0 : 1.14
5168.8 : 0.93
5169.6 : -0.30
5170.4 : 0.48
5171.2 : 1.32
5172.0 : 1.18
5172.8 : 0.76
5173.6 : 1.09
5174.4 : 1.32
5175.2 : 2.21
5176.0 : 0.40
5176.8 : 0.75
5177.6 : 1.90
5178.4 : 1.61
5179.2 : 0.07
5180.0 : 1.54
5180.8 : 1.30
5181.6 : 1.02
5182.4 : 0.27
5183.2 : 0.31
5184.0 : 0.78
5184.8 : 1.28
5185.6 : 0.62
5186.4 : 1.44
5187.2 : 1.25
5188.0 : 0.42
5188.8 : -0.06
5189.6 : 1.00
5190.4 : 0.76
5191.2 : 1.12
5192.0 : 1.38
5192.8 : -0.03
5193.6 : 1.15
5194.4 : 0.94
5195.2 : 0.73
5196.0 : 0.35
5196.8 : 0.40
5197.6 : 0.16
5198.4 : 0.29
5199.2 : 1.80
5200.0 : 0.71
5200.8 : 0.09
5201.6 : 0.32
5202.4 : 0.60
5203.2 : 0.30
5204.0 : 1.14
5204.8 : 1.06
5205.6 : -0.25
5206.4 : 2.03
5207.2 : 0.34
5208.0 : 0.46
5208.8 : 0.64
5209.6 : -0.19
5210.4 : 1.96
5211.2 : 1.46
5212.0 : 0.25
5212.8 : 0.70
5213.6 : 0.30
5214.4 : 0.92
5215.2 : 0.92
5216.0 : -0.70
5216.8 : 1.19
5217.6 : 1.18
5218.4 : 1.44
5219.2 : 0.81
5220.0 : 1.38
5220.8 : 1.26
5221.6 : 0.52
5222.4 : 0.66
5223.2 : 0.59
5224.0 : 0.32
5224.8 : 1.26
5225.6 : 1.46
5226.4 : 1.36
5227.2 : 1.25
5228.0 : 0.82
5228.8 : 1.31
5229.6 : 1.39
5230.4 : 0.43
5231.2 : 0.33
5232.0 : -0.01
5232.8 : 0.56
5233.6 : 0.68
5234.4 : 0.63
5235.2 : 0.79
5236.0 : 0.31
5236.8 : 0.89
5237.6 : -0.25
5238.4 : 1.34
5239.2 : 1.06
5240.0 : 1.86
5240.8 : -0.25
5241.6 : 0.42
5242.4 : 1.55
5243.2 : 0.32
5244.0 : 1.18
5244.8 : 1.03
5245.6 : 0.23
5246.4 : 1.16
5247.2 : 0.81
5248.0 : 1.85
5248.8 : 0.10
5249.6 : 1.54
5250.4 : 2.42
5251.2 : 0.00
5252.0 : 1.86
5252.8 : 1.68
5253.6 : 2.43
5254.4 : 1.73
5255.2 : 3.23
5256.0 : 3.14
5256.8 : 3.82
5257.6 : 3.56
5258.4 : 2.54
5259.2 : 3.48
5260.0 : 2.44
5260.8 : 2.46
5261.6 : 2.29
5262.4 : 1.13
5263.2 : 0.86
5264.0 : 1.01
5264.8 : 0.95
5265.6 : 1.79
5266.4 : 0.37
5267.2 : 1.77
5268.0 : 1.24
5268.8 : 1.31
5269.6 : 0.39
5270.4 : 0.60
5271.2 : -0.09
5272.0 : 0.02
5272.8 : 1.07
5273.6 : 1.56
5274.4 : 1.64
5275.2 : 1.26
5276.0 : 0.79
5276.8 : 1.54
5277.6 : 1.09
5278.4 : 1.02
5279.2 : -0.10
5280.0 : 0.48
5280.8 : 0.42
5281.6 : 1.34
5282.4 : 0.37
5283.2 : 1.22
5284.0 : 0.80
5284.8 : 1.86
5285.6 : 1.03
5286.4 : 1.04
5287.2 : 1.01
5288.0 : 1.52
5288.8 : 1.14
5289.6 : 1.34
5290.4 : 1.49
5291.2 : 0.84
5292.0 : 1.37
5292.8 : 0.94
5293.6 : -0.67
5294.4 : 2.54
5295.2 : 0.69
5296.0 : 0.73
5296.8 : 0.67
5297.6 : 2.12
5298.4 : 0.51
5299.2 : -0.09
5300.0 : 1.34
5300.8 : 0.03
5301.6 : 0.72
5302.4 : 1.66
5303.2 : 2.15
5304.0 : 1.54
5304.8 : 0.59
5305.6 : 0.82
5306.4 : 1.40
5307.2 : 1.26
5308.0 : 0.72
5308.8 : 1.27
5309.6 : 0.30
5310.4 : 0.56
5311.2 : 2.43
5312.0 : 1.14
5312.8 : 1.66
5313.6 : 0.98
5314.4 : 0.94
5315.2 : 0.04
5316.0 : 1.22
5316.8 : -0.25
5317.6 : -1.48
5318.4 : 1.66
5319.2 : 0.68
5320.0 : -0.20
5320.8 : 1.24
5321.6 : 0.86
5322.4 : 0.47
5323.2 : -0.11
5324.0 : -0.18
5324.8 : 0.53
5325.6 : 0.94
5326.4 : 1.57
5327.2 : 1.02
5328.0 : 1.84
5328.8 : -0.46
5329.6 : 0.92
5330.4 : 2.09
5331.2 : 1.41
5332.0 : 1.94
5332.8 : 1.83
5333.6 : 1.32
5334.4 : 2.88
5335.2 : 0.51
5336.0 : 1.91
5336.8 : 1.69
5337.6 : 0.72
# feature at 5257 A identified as [O II]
